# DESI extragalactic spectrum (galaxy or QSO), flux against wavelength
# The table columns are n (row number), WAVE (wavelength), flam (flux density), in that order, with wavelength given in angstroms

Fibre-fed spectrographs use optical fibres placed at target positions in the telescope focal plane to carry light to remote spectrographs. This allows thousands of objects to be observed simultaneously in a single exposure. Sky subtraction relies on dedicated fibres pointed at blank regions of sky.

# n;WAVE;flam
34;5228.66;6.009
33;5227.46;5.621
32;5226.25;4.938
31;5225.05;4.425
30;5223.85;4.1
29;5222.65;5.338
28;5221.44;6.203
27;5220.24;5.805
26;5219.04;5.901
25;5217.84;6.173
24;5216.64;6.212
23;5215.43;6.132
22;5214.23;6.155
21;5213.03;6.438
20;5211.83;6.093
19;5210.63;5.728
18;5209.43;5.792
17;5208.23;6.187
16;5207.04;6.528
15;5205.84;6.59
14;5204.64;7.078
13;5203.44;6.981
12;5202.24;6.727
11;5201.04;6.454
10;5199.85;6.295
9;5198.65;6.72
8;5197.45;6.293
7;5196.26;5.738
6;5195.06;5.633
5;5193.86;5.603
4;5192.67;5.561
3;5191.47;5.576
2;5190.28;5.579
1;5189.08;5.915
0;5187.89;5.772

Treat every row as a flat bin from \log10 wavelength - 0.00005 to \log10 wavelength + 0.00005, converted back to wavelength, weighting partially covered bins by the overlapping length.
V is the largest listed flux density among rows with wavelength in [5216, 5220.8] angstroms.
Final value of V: 6.212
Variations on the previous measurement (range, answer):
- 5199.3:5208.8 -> 7.078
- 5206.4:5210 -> 6.528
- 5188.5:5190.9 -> 5.915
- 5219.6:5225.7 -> 6.203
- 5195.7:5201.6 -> 6.72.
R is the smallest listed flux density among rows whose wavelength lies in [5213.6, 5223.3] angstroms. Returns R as 5.338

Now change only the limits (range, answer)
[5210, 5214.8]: 5.728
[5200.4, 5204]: 6.454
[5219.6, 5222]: 5.805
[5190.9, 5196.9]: 5.561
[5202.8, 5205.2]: 6.981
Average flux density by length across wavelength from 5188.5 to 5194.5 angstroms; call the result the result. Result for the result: 5.64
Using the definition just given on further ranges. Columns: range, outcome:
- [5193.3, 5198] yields 5.81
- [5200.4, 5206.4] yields 6.76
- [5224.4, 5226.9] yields 4.68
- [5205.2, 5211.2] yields 6.18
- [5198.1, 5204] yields 6.63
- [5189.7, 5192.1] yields 5.58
